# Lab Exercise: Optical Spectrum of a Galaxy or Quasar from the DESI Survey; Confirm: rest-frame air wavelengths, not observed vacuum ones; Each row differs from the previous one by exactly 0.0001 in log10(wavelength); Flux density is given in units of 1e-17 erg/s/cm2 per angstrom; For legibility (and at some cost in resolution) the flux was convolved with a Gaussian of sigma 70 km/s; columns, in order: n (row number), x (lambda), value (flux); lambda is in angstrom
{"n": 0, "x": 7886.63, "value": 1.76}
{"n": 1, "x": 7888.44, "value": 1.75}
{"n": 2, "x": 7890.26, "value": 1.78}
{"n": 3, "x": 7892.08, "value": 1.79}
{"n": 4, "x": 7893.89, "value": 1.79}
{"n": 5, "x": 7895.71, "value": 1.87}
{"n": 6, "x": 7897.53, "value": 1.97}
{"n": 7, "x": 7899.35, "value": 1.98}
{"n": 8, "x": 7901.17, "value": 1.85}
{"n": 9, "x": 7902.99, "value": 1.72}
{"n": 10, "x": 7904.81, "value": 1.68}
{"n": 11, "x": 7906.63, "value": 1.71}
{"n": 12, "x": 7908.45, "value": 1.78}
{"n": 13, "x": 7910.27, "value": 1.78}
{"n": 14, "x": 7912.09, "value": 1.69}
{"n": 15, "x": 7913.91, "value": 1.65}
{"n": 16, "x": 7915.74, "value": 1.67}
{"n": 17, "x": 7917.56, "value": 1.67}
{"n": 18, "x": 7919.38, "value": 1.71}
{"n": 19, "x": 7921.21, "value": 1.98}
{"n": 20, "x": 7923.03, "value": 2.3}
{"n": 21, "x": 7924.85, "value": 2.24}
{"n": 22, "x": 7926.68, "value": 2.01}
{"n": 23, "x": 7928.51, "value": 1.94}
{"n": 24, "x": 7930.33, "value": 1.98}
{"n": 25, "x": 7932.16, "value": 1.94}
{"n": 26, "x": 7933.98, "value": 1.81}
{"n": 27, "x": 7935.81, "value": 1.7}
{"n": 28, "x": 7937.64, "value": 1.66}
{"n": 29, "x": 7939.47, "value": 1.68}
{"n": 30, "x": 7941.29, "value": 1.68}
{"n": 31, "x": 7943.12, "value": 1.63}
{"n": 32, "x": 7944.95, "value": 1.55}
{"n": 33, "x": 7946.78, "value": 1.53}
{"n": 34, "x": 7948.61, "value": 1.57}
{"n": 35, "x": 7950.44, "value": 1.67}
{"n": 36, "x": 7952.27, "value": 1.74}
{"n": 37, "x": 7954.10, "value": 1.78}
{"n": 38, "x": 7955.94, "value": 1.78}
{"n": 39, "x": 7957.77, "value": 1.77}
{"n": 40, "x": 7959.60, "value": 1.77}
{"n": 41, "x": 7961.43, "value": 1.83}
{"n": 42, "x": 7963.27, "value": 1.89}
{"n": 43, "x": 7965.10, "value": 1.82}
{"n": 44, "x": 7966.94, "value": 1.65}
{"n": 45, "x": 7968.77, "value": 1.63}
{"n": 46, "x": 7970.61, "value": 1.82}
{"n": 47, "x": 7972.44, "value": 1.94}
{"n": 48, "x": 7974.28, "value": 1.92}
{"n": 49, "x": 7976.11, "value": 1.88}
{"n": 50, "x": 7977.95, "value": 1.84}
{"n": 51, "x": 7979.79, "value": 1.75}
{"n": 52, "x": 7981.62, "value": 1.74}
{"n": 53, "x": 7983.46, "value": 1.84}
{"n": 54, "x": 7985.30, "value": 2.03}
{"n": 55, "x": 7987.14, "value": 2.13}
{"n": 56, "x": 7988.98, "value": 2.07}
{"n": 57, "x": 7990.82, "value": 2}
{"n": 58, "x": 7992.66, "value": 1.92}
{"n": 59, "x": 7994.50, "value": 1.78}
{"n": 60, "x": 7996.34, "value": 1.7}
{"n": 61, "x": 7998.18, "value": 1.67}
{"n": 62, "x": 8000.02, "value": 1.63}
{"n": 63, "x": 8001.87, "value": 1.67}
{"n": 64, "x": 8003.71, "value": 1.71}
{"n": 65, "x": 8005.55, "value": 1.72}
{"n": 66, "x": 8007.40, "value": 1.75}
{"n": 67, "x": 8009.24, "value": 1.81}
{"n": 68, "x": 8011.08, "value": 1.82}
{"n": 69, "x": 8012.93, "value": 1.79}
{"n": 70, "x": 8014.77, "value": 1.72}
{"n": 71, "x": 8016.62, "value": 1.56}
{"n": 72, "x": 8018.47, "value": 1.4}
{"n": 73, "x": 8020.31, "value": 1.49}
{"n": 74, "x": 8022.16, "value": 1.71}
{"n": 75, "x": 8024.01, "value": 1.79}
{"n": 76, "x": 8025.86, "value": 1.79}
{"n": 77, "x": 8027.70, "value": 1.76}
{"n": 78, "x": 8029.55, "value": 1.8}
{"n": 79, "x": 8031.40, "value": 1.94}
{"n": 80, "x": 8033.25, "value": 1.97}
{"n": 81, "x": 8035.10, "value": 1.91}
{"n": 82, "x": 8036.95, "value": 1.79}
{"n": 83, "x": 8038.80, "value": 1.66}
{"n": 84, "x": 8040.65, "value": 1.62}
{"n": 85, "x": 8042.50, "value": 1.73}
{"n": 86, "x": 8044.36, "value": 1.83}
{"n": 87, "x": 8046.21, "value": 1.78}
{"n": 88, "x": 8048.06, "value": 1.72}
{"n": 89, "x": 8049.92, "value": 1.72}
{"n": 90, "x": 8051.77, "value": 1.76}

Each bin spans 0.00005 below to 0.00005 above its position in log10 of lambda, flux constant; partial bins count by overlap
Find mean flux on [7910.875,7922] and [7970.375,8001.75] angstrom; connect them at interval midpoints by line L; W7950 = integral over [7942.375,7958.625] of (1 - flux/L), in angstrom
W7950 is 1.1 angstrom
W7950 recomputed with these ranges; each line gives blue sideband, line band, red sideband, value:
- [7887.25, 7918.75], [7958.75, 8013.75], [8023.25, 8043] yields -0.9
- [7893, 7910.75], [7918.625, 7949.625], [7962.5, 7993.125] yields 0.3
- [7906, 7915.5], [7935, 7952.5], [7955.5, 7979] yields 1.3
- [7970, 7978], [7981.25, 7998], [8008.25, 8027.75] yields -0.8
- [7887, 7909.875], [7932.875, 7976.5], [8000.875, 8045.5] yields 0.9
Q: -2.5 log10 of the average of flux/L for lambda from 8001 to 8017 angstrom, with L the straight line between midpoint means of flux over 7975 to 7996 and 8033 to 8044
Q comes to 0.07 mag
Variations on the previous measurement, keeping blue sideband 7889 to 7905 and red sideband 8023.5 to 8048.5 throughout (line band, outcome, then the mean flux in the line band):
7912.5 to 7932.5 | -0.051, 1.91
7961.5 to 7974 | 0.007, 1.8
